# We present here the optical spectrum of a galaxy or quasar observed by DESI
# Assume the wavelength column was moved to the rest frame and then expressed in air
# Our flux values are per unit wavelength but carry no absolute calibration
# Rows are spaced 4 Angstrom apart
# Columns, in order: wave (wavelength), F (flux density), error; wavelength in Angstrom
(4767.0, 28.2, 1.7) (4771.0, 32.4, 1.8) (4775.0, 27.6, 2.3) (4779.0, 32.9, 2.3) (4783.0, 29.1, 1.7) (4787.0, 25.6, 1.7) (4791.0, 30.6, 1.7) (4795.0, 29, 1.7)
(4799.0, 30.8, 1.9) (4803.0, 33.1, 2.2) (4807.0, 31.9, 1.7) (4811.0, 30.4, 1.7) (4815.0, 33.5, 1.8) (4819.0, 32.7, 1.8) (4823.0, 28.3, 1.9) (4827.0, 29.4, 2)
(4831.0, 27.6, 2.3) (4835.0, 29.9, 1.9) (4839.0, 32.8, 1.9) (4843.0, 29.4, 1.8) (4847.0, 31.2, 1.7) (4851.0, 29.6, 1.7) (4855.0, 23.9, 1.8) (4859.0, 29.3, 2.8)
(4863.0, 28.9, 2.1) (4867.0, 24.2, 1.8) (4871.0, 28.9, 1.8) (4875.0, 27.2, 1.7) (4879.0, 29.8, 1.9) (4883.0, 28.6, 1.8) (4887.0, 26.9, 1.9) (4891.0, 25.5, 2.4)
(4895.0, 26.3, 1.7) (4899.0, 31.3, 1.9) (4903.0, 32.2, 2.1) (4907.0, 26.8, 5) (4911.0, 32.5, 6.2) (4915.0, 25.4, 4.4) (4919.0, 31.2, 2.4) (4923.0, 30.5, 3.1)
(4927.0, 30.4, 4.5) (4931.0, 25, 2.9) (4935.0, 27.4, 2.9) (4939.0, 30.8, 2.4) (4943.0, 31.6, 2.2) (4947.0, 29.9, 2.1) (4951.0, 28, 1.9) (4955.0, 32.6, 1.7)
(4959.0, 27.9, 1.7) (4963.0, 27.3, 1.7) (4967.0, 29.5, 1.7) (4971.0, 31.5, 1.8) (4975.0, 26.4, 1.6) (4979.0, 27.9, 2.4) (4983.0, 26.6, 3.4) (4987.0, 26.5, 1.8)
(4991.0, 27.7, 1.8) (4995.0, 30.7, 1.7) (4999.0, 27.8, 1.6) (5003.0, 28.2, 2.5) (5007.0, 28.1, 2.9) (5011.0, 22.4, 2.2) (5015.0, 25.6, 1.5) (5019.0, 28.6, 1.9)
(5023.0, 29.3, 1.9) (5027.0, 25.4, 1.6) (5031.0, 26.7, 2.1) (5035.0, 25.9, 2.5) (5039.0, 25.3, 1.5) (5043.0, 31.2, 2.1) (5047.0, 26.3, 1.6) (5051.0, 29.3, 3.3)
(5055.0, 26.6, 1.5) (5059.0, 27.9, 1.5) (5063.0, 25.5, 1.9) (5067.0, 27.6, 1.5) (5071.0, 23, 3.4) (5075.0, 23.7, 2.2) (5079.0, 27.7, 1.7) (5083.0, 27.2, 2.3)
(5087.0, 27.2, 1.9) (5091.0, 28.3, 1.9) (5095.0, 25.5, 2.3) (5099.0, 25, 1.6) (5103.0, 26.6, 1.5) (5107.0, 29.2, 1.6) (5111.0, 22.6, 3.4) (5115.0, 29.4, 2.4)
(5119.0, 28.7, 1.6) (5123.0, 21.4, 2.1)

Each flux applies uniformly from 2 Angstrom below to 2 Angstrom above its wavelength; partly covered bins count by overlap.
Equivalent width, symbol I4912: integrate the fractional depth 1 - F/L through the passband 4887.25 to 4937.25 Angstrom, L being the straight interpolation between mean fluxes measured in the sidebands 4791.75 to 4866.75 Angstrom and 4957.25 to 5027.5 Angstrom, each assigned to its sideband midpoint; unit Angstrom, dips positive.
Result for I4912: 0.3 Angstrom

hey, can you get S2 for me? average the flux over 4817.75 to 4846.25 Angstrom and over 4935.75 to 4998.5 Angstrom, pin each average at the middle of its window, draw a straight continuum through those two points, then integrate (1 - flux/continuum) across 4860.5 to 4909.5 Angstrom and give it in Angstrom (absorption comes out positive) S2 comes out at 2.4 Angstrom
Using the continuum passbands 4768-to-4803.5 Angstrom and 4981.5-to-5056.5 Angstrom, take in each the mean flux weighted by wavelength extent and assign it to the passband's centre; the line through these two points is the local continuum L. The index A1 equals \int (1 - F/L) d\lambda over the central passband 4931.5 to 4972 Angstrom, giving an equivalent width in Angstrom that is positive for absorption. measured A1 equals -2.0 Angstrom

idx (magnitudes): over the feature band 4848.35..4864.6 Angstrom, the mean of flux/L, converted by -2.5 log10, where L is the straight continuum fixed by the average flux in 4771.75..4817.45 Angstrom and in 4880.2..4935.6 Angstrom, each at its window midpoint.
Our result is 0.05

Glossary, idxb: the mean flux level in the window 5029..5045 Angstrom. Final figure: 27.3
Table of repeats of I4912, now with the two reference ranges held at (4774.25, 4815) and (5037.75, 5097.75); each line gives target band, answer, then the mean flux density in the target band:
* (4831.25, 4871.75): 1.2 Angstrom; 28.8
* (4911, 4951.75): -0.9 Angstrom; 29.2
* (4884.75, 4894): 0.9 Angstrom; 26.3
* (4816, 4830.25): -0.1 Angstrom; 30.1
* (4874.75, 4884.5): 0.2 Angstrom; 28.8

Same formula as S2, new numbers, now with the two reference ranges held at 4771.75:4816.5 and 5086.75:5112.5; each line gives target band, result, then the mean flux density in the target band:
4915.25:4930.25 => -0.47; 29.6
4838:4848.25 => -0.41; 31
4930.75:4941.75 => 0.04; 28.4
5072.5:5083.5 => 0.30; 25.9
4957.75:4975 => -0.41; 28.8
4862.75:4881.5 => 1.07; 27.7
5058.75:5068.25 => 0.02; 26.8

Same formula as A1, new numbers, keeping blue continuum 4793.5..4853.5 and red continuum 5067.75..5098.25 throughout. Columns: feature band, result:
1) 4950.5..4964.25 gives -0.42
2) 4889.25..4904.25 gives 0.31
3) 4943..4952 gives -0.38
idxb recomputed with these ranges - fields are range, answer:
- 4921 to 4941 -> 28.8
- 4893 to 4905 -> 29.9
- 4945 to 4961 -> 29.6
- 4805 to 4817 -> 31.9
